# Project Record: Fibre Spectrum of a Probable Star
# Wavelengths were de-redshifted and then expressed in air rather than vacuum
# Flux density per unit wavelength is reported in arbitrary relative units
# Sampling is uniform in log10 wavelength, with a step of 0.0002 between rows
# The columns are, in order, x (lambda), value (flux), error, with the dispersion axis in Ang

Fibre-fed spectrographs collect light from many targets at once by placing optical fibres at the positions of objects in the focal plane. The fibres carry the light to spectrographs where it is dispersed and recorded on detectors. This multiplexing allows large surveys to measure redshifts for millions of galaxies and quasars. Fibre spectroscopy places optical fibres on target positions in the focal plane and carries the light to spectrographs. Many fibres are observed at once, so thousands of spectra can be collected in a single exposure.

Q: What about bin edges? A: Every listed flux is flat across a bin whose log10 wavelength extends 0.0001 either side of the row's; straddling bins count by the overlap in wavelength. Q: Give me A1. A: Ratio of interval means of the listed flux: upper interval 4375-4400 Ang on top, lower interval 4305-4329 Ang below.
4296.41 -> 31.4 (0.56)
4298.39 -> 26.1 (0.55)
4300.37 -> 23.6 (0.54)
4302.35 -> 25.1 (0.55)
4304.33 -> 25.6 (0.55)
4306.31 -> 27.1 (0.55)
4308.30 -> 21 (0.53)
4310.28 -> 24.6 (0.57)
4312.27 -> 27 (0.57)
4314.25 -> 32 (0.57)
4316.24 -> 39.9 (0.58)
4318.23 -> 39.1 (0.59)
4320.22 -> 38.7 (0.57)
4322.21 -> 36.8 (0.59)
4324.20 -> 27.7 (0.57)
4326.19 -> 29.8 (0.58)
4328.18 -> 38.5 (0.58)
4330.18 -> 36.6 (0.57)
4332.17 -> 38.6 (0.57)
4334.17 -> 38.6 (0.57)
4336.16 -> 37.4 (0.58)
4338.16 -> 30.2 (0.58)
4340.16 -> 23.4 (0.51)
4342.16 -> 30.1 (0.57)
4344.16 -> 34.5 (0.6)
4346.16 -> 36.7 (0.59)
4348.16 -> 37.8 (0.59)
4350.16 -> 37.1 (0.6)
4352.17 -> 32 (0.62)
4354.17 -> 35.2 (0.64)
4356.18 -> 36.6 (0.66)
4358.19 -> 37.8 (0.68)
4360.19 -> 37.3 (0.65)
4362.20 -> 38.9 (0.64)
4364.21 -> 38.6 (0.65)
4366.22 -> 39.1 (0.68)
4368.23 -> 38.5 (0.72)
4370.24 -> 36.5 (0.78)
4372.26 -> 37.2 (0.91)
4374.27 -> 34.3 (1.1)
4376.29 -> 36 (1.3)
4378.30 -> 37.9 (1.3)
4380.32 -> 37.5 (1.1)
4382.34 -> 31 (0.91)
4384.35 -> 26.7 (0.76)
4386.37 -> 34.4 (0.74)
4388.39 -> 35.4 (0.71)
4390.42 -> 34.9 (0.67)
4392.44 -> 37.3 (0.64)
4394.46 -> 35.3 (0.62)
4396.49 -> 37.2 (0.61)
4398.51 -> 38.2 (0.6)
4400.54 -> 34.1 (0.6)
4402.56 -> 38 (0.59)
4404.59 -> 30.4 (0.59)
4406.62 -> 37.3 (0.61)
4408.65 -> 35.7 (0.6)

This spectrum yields 1.11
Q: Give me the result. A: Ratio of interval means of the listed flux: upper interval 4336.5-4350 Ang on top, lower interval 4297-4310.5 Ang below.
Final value 1.31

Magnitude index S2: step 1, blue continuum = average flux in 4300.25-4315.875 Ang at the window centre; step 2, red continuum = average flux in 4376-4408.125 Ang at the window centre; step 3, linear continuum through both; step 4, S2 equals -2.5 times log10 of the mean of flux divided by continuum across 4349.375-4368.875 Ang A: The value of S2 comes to -0.170 mag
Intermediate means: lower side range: 26.4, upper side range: 35.1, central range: 37.1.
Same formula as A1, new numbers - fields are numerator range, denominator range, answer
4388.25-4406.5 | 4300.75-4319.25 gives 1.24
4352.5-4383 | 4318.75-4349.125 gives 1.07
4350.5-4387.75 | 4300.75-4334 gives 1.13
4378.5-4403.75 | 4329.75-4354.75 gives 1.02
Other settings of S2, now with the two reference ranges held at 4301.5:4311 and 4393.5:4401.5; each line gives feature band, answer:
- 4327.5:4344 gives -0.20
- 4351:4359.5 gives -0.15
